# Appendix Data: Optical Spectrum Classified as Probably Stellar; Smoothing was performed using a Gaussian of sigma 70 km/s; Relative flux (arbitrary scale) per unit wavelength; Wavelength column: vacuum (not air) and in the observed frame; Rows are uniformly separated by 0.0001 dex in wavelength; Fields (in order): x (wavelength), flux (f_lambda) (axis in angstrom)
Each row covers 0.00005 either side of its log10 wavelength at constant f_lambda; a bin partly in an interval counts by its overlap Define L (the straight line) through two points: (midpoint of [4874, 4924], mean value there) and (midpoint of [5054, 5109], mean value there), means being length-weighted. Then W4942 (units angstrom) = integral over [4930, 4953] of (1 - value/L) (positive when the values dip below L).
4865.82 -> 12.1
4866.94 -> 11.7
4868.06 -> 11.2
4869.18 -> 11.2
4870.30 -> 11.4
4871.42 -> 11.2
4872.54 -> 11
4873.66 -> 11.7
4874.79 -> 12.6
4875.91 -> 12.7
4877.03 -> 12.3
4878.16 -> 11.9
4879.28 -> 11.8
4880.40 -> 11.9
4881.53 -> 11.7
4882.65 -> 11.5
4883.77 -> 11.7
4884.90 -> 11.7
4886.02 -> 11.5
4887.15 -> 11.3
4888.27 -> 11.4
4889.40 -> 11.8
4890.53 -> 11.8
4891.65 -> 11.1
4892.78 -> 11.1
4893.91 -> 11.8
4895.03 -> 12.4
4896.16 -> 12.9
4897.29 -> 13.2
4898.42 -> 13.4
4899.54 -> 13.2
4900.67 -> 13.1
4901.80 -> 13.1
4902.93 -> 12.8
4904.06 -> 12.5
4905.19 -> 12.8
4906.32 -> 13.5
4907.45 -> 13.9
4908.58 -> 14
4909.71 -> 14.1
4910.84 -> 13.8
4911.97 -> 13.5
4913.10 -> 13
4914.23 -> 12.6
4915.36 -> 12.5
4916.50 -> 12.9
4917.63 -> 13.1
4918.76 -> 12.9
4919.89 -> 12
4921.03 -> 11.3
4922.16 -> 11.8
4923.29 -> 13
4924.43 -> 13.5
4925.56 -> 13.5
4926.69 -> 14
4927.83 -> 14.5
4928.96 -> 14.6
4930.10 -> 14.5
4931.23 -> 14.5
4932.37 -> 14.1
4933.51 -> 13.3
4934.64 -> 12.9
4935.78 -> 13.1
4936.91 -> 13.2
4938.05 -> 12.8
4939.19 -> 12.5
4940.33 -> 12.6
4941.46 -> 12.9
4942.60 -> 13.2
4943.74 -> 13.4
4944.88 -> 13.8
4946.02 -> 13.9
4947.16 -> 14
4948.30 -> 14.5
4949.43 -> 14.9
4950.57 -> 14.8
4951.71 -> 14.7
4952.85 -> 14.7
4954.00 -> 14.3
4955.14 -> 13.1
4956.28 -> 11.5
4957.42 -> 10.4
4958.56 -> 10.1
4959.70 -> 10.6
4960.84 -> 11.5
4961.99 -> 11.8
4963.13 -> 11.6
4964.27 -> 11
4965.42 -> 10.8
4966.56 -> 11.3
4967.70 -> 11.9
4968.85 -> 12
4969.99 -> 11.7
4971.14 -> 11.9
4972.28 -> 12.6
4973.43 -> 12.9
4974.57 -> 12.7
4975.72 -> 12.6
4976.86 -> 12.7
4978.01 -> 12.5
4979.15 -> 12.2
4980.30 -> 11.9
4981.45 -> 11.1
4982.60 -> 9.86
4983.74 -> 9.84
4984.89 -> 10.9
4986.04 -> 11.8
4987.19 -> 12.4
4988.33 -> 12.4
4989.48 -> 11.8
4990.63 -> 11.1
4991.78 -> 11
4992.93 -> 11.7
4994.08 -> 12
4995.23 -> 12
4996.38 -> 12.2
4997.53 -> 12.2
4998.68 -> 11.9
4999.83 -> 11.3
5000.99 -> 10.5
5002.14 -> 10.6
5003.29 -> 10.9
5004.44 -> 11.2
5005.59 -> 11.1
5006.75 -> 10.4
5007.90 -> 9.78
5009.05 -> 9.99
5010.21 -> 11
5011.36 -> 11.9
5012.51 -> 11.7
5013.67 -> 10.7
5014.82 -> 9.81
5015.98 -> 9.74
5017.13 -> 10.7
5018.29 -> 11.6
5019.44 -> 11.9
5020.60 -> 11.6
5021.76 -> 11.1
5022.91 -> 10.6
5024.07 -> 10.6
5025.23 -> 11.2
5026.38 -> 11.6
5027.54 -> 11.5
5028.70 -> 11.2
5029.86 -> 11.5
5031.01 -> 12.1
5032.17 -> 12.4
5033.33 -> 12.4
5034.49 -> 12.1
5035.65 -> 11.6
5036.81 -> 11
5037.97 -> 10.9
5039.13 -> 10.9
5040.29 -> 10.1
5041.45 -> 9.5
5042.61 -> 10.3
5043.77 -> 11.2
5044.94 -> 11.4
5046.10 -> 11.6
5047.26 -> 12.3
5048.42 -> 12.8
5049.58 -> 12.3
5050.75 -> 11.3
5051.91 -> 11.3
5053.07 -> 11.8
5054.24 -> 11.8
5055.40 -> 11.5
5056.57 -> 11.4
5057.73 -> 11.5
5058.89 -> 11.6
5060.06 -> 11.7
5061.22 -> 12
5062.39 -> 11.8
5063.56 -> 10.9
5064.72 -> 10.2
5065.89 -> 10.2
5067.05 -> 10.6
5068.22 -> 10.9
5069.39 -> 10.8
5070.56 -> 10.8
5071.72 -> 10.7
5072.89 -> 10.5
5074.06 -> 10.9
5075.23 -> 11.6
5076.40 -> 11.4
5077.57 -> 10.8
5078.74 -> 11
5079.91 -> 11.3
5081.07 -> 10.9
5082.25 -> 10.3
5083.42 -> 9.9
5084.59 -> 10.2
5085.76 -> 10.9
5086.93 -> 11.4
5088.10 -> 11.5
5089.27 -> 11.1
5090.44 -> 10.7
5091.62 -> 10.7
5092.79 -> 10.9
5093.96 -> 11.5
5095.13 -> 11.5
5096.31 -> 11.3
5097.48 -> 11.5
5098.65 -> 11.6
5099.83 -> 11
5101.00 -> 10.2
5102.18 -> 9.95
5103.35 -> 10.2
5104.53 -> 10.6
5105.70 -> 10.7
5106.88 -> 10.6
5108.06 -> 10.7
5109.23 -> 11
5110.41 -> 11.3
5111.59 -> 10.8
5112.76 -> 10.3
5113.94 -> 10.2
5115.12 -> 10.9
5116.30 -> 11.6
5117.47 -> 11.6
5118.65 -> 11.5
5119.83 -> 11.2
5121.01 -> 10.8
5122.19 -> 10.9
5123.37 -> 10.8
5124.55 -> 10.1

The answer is -3.0 angstrom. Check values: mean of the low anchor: 12.5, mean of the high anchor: 11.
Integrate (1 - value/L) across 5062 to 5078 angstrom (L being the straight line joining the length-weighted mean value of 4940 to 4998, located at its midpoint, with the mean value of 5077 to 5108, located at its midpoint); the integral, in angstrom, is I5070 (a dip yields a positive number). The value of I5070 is 0.4 angstrom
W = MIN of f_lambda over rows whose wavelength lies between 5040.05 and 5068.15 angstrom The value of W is 9.5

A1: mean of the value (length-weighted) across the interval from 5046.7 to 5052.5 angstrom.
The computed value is 12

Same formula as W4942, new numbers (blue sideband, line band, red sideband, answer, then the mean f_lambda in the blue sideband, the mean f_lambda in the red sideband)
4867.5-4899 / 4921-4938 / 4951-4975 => -2.2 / 11.8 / 12.1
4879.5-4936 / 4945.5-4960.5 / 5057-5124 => -1.0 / 12.8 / 10.9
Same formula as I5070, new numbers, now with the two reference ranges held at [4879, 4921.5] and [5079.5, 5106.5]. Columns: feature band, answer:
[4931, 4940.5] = -0.78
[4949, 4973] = -0.50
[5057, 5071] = 0.02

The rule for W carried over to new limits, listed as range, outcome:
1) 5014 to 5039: 9.74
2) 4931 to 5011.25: 9.78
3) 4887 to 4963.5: 10.1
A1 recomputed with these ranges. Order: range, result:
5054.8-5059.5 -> 11.5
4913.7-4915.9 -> 12.6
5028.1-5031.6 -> 11.6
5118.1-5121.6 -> 11.2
